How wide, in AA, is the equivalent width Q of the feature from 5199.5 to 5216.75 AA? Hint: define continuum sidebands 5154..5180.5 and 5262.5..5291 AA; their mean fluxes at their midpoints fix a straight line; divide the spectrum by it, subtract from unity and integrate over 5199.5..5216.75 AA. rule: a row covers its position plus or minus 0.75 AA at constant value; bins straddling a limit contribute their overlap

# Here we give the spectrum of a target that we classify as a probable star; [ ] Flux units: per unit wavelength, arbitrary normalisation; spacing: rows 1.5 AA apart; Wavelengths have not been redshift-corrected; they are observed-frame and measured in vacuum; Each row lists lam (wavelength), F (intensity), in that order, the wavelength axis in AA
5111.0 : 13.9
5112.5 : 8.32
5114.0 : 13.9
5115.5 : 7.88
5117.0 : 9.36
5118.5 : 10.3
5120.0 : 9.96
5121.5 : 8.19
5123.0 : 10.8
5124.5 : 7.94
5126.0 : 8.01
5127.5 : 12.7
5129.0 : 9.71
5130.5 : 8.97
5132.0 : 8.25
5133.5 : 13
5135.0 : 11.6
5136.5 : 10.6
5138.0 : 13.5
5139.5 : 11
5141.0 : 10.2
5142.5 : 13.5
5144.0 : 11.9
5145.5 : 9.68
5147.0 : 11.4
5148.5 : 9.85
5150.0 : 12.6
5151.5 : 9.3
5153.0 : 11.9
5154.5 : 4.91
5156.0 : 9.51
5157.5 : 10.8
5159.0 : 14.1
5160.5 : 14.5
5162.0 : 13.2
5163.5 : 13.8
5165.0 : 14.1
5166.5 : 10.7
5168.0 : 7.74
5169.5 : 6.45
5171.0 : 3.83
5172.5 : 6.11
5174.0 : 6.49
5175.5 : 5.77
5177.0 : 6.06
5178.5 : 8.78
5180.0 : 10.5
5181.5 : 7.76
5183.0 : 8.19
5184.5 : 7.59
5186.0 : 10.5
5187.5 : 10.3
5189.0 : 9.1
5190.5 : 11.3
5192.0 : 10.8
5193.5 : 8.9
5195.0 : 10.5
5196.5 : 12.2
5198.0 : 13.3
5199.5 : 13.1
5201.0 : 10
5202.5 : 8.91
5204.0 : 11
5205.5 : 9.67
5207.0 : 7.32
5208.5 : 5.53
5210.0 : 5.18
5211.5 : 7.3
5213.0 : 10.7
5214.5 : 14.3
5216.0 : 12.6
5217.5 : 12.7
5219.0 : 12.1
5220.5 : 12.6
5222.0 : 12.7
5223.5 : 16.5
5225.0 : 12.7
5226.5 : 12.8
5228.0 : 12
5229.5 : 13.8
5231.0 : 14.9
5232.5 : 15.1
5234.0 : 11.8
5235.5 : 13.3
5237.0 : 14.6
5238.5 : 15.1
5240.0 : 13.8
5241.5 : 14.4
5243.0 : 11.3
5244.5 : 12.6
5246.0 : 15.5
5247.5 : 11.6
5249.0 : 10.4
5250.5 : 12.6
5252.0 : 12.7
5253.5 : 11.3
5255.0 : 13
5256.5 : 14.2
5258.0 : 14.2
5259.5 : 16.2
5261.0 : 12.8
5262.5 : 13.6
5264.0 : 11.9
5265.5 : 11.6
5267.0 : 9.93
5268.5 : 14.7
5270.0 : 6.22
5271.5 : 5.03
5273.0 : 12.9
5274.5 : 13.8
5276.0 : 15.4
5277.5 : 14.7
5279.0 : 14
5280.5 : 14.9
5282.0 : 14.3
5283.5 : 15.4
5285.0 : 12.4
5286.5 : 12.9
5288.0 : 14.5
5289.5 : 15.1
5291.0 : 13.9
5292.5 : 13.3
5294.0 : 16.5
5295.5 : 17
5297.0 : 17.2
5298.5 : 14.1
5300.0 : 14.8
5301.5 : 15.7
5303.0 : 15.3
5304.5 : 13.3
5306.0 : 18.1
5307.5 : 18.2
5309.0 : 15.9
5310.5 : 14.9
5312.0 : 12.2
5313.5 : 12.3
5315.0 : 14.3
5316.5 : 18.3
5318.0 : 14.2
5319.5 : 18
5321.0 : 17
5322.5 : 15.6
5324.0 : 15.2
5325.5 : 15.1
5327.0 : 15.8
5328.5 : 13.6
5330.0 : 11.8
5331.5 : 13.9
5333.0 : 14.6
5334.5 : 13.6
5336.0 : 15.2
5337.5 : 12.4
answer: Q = 1.86 AA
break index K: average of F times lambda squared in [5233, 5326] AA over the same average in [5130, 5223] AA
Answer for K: 1.4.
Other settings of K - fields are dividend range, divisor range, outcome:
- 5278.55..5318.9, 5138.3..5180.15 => 1.58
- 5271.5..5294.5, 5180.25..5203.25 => 1.42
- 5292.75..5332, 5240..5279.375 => 1.24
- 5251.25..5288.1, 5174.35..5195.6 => 1.49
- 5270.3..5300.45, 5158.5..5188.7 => 1.57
